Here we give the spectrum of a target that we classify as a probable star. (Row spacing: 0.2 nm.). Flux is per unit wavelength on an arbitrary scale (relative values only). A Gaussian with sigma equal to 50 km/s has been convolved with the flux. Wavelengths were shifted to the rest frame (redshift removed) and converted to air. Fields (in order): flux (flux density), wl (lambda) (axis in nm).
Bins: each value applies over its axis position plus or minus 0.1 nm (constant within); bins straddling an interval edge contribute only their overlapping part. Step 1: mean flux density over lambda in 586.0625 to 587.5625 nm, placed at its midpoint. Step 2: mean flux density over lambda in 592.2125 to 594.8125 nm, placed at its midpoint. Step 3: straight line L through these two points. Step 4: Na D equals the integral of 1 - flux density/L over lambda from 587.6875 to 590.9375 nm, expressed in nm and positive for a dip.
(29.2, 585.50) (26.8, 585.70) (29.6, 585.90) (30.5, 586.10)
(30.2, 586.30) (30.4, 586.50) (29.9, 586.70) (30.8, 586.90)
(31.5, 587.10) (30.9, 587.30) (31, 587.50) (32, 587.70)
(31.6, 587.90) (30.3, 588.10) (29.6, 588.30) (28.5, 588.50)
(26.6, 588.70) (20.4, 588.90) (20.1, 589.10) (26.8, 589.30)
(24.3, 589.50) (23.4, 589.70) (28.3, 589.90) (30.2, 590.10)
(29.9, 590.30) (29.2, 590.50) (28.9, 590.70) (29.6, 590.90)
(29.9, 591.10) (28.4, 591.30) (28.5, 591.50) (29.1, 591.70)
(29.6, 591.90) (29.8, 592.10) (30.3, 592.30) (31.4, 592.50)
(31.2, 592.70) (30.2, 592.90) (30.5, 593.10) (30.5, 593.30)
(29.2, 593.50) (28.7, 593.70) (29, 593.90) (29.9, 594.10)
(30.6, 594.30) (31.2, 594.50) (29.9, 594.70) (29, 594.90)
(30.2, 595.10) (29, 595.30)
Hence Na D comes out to 0.32 nm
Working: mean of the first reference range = 30.6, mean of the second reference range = 30.2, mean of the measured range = 27.5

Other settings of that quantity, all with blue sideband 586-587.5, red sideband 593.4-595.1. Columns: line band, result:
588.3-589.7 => 0.26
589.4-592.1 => 0.15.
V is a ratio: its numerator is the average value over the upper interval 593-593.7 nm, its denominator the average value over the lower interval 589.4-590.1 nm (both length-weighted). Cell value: 1.15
